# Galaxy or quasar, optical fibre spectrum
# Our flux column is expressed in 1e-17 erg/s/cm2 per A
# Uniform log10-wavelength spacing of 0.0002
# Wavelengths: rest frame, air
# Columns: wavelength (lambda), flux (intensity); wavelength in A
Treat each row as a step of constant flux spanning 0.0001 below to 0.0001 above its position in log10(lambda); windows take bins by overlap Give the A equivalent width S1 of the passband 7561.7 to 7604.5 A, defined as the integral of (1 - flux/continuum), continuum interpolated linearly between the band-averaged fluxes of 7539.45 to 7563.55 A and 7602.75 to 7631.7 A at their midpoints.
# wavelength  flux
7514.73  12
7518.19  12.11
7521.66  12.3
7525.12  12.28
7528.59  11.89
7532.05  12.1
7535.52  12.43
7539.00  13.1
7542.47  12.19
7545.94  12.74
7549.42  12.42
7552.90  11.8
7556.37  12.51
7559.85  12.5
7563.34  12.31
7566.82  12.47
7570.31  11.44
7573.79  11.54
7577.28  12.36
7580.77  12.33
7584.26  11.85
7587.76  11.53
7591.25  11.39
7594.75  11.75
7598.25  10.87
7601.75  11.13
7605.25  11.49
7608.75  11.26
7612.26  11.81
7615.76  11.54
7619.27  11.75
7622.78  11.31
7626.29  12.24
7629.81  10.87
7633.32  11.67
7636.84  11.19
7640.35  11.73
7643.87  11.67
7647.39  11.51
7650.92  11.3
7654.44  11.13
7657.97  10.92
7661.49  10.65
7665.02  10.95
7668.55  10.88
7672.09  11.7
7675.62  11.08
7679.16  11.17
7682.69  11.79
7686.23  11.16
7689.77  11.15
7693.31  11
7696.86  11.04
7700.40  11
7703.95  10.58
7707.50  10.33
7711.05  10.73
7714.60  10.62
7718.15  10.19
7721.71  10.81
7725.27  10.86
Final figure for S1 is 0.9 A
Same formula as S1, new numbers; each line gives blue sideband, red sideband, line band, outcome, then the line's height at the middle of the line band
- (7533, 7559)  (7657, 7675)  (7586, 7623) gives 0.97 A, 11.8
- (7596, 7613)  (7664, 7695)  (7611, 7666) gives -0.65 A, 11.3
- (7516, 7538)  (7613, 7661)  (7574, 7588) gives -0.22 A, 11.8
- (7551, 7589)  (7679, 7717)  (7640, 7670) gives 0.40 A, 11.3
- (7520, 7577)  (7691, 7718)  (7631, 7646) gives -0.21 A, 11.4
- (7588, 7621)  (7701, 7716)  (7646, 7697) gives -1.24 A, 10.9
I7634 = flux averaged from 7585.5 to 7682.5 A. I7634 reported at 11.4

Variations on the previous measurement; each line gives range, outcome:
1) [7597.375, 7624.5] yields 11.4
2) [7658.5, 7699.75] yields 11.1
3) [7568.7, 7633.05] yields 11.6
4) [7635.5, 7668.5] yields 11.2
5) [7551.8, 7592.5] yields 12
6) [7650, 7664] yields 11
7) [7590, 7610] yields 11.3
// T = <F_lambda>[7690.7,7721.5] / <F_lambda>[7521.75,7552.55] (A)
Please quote 0.87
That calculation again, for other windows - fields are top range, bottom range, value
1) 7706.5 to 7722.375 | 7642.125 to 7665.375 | 0.94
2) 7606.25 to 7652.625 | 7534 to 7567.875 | 0.93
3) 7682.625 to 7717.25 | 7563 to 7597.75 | 0.92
